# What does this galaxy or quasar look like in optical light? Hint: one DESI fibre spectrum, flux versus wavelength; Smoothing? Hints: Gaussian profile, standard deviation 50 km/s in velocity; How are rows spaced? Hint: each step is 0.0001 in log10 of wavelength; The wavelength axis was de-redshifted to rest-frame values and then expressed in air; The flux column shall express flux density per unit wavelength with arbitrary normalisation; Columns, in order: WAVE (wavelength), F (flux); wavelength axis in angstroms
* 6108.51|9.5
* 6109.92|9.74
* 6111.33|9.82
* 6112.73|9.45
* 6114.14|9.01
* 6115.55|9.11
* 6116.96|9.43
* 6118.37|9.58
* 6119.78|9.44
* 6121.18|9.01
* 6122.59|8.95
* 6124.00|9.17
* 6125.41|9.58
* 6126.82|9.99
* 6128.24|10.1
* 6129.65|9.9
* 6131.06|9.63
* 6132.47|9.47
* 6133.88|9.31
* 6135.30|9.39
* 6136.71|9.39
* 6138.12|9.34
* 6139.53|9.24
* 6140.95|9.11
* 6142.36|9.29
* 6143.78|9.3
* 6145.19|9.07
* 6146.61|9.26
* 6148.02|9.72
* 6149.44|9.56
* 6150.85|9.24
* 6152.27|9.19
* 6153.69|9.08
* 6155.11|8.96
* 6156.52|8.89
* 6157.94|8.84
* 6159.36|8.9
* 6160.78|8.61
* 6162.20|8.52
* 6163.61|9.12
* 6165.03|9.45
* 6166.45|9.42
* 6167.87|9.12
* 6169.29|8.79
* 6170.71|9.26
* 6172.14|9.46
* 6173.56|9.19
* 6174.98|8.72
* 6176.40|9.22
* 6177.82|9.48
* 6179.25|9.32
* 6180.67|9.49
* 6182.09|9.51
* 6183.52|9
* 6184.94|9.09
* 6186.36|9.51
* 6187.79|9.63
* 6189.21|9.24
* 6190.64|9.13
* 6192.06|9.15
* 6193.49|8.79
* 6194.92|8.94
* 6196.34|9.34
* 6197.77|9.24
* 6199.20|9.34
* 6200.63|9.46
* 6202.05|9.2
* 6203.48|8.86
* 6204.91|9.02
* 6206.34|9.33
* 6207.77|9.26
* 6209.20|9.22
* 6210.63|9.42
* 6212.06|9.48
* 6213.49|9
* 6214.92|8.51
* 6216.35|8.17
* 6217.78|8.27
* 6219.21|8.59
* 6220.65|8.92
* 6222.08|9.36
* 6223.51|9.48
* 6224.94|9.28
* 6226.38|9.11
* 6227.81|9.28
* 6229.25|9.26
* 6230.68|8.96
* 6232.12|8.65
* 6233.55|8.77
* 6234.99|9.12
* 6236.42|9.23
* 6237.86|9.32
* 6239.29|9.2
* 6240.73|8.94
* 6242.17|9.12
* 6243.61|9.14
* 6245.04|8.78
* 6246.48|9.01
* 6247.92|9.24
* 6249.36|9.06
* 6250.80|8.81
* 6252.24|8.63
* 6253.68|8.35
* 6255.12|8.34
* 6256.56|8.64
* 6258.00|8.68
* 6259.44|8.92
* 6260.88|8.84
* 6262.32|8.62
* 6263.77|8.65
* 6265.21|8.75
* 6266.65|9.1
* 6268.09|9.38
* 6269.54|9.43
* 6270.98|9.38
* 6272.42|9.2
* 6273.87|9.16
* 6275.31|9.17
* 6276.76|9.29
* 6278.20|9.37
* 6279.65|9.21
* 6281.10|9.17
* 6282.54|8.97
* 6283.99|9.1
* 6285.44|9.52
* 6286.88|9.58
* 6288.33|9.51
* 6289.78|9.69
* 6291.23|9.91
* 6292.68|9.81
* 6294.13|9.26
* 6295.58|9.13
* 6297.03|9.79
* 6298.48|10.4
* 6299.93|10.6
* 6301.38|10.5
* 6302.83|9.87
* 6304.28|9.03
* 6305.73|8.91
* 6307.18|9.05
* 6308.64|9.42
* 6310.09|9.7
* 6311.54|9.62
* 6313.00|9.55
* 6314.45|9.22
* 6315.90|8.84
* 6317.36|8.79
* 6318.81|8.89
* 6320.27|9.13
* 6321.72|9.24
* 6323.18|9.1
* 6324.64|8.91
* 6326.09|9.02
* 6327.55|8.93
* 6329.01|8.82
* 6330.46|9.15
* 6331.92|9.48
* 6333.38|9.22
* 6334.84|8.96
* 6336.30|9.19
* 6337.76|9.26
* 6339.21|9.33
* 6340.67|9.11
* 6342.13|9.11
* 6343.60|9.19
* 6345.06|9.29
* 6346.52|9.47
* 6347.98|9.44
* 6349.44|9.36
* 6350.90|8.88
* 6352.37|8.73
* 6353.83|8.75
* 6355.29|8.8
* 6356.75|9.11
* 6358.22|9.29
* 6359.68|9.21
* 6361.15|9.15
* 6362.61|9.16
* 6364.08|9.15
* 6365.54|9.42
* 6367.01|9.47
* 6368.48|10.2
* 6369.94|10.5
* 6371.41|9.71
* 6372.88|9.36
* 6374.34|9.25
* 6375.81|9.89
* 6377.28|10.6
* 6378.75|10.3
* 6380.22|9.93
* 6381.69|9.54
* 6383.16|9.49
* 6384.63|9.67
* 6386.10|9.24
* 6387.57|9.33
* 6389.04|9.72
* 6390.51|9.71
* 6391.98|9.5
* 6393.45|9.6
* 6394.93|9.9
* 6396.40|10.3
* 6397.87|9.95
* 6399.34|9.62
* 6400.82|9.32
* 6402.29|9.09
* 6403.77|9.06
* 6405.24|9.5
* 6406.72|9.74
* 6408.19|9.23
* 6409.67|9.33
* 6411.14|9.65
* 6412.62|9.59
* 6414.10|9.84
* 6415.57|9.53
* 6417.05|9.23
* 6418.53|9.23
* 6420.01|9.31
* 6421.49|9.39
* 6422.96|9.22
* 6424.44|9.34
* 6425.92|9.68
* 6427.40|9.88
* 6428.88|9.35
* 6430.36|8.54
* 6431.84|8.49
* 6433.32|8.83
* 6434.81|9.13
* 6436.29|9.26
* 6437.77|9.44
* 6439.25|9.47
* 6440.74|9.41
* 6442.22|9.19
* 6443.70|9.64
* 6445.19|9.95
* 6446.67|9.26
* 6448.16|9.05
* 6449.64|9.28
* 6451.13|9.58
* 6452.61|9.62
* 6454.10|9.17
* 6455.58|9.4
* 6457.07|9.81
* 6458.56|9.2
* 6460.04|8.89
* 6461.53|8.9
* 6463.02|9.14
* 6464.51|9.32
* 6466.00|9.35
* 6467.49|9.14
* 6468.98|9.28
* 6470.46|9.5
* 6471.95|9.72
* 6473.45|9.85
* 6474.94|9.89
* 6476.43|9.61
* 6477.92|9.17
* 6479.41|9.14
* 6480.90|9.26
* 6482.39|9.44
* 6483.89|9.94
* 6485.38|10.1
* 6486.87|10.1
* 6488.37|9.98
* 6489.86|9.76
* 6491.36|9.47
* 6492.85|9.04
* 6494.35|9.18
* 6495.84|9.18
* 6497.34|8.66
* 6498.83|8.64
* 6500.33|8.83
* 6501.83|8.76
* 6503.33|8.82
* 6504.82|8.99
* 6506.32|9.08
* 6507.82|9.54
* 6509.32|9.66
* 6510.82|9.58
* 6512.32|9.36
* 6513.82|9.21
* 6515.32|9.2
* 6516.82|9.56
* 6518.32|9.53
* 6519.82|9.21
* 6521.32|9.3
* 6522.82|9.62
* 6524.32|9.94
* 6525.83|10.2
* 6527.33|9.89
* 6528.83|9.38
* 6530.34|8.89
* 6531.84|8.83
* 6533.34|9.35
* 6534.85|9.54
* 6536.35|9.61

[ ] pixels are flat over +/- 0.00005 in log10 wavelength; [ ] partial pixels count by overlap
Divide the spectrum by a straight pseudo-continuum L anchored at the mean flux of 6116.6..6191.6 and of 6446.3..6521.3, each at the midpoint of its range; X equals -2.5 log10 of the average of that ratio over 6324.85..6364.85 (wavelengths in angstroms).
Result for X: 0.02 mag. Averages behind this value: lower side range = 9.28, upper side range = 9.35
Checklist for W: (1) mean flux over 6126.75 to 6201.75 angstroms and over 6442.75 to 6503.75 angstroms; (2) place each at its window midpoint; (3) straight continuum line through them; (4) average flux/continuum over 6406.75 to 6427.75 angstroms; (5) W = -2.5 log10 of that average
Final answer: -0.01 mag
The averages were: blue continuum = 9.25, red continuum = 9.37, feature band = 9.47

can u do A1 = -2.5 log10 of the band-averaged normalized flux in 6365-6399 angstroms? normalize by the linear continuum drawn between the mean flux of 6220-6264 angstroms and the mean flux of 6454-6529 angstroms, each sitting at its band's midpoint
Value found -0.06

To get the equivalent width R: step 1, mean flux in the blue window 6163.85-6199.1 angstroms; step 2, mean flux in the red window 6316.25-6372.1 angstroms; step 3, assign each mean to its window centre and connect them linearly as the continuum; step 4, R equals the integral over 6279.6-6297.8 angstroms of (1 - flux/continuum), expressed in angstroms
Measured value -0.5 angstroms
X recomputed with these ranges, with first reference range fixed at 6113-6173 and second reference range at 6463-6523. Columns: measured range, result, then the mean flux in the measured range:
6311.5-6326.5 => 0.03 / 9.1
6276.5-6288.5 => 0.00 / 9.3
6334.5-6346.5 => 0.01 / 9.2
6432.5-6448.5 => 0.00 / 9.33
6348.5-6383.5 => -0.02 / 9.47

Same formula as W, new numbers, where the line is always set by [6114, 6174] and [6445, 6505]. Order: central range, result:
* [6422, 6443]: 0.01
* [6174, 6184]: 0.00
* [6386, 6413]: -0.03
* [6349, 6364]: 0.03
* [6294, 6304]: -0.07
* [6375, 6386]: -0.06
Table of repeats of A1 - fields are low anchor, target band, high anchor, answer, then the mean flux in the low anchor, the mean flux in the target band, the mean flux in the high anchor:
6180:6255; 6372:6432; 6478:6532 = -0.031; 9.07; 9.53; 9.37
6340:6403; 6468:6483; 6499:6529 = -0.010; 9.48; 9.49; 9.37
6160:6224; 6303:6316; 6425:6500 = -0.010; 9.12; 9.31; 9.36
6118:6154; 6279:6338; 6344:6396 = 0.013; 9.4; 9.35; 9.49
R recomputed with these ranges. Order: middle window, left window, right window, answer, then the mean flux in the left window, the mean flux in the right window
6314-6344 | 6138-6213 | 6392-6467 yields 0.7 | 9.19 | 9.38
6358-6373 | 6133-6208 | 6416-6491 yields -0.3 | 9.19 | 9.4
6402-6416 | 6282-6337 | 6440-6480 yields -0.1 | 9.36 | 9.39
